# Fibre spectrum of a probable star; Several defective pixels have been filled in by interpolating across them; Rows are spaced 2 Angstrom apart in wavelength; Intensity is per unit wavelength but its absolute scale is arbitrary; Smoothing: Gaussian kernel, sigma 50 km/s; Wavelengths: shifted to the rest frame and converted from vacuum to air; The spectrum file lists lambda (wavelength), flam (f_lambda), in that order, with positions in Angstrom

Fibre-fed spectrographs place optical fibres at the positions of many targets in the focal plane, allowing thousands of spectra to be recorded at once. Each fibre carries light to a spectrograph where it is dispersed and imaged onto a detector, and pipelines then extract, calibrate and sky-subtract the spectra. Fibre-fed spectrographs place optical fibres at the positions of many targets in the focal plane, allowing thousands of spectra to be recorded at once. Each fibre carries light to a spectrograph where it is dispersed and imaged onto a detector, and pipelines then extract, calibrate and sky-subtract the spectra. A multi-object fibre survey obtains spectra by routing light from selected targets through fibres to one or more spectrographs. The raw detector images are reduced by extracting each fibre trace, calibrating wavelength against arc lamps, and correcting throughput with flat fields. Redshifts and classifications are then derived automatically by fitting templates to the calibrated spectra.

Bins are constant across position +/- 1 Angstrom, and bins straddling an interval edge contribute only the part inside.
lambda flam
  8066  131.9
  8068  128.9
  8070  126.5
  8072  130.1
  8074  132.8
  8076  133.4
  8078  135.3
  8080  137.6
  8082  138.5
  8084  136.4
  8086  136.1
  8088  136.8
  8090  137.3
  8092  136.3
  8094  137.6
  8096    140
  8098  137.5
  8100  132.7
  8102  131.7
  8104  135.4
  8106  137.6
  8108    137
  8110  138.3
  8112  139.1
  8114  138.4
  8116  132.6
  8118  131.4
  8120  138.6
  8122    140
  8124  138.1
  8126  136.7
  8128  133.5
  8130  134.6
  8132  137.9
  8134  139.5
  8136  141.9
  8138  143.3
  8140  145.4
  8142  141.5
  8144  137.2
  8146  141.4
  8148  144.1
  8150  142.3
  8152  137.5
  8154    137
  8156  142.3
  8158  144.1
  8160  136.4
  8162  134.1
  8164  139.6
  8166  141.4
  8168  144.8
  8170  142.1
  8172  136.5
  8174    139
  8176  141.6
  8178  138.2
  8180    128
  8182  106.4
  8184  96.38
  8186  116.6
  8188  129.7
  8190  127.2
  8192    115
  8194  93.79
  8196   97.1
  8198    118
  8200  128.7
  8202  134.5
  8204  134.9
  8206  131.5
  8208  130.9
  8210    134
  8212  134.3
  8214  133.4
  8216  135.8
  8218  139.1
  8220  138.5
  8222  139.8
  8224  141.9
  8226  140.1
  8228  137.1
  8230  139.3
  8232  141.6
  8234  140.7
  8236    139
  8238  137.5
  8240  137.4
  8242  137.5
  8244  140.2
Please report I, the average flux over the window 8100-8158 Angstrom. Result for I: 138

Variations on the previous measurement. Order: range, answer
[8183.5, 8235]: 129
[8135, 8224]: 133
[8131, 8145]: 141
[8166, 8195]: 126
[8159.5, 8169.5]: 140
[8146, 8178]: 140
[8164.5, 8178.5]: 141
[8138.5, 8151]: 142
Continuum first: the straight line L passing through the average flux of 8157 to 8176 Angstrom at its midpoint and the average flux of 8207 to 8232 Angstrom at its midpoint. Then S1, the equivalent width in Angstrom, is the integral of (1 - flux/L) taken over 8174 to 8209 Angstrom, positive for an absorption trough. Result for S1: 4.2 Angstrom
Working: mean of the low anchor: 140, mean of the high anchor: 137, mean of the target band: 122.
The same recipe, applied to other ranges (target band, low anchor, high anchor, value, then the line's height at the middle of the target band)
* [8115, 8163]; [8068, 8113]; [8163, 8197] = -3.2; 130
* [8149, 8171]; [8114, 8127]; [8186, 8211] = -1.8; 129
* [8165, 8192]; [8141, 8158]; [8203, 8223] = 1.7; 138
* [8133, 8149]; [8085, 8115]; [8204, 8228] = -0.6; 137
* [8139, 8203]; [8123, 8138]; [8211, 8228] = 3.1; 138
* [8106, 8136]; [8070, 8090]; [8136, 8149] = 0.6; 140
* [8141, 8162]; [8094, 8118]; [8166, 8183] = -0.7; 135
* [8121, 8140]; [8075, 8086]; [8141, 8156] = 0.1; 139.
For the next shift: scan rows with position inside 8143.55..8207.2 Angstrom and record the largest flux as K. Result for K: 144.8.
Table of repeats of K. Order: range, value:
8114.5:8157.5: 145.4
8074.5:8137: 141.9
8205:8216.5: 135.8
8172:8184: 141.6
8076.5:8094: 138.5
